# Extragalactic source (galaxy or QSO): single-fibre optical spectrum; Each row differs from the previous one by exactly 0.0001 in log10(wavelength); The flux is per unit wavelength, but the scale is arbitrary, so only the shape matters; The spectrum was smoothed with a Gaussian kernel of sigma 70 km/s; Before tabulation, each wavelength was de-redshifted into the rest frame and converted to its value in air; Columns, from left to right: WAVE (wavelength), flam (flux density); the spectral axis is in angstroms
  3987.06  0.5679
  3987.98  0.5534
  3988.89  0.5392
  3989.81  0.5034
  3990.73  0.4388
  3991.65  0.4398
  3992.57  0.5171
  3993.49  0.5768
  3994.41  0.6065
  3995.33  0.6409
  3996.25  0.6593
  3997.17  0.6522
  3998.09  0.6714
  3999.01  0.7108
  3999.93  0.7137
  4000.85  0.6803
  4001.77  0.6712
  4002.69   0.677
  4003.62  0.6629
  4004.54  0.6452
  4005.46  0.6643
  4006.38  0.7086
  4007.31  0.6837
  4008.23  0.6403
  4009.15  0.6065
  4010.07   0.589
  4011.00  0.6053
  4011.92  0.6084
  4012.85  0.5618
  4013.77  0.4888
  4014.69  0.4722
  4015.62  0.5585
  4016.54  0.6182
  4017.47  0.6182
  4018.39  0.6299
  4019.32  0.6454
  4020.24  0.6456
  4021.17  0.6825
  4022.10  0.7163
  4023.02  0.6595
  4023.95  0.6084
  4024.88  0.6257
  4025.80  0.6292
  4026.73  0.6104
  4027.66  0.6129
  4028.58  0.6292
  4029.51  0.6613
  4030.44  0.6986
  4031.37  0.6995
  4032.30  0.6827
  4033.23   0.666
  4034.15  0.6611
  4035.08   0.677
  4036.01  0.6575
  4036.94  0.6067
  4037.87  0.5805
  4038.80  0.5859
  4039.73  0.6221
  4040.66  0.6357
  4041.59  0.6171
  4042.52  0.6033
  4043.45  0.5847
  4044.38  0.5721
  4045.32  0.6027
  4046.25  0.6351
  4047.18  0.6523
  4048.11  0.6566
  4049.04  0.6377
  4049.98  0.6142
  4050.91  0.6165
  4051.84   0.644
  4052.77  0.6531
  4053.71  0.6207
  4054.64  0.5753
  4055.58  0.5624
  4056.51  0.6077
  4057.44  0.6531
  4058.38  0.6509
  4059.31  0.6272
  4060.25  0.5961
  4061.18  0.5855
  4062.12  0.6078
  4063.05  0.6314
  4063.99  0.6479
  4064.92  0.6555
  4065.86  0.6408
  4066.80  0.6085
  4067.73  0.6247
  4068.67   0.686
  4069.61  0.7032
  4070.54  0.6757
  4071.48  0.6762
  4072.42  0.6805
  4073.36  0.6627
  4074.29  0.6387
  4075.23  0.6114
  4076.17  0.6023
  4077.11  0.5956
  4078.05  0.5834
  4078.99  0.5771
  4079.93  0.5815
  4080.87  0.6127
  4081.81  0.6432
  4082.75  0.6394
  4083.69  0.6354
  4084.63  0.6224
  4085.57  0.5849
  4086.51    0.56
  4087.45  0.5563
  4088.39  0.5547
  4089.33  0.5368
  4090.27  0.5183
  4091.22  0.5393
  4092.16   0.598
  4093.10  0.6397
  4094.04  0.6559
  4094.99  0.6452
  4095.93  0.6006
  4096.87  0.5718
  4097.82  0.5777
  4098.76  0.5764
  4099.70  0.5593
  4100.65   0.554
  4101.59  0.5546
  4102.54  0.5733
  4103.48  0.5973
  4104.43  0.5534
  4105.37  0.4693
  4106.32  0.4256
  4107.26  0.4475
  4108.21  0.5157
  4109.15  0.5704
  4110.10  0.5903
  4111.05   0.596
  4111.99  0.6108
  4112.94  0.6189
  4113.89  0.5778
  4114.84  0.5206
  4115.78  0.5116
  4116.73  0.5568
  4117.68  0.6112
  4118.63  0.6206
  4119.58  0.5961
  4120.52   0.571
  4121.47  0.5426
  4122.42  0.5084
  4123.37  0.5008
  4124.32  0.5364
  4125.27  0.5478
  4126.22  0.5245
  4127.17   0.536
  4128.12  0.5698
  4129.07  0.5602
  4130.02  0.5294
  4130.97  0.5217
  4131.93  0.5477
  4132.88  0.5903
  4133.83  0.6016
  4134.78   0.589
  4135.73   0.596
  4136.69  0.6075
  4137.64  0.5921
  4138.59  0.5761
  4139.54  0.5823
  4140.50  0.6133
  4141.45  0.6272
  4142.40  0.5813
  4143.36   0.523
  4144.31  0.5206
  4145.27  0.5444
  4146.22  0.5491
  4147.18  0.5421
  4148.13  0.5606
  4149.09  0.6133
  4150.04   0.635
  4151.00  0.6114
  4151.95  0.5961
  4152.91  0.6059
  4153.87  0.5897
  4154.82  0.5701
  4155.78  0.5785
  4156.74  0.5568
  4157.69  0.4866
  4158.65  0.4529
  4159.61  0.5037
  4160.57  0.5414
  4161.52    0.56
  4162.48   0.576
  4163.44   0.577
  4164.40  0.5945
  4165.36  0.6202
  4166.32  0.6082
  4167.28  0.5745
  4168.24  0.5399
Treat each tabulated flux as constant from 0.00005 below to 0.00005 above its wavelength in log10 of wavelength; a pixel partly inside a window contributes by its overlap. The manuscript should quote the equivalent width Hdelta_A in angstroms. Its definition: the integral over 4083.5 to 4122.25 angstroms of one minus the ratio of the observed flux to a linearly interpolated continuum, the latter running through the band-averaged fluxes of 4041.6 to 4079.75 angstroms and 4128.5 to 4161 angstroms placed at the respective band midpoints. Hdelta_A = 1.9 angstroms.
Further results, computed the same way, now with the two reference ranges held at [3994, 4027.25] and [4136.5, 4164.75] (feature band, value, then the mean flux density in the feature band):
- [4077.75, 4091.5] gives 0.4 angstroms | 0.583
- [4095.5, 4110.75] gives 1.2 angstroms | 0.546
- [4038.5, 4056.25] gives 0.1 angstroms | 0.615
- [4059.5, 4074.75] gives -0.9 angstroms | 0.645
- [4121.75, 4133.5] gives 0.8 angstroms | 0.54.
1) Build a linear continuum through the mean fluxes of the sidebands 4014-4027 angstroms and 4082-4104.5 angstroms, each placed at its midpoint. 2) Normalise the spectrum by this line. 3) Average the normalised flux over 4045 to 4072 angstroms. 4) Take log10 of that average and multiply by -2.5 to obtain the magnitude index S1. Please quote -0.05 mag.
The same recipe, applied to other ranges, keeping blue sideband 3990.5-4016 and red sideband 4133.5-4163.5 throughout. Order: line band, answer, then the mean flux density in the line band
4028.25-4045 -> -0.05 mag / 0.635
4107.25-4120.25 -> 0.02 mag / 0.572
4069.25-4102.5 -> -0.02 mag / 0.603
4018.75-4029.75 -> -0.06 mag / 0.643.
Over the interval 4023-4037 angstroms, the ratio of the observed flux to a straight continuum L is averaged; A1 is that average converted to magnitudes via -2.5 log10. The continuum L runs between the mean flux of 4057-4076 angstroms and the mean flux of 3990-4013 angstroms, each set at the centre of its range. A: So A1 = -0.03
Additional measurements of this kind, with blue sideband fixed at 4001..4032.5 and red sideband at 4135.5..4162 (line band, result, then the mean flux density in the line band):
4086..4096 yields 0.03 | 0.582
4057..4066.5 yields -0.03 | 0.629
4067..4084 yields -0.05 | 0.635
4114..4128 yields 0.06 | 0.55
